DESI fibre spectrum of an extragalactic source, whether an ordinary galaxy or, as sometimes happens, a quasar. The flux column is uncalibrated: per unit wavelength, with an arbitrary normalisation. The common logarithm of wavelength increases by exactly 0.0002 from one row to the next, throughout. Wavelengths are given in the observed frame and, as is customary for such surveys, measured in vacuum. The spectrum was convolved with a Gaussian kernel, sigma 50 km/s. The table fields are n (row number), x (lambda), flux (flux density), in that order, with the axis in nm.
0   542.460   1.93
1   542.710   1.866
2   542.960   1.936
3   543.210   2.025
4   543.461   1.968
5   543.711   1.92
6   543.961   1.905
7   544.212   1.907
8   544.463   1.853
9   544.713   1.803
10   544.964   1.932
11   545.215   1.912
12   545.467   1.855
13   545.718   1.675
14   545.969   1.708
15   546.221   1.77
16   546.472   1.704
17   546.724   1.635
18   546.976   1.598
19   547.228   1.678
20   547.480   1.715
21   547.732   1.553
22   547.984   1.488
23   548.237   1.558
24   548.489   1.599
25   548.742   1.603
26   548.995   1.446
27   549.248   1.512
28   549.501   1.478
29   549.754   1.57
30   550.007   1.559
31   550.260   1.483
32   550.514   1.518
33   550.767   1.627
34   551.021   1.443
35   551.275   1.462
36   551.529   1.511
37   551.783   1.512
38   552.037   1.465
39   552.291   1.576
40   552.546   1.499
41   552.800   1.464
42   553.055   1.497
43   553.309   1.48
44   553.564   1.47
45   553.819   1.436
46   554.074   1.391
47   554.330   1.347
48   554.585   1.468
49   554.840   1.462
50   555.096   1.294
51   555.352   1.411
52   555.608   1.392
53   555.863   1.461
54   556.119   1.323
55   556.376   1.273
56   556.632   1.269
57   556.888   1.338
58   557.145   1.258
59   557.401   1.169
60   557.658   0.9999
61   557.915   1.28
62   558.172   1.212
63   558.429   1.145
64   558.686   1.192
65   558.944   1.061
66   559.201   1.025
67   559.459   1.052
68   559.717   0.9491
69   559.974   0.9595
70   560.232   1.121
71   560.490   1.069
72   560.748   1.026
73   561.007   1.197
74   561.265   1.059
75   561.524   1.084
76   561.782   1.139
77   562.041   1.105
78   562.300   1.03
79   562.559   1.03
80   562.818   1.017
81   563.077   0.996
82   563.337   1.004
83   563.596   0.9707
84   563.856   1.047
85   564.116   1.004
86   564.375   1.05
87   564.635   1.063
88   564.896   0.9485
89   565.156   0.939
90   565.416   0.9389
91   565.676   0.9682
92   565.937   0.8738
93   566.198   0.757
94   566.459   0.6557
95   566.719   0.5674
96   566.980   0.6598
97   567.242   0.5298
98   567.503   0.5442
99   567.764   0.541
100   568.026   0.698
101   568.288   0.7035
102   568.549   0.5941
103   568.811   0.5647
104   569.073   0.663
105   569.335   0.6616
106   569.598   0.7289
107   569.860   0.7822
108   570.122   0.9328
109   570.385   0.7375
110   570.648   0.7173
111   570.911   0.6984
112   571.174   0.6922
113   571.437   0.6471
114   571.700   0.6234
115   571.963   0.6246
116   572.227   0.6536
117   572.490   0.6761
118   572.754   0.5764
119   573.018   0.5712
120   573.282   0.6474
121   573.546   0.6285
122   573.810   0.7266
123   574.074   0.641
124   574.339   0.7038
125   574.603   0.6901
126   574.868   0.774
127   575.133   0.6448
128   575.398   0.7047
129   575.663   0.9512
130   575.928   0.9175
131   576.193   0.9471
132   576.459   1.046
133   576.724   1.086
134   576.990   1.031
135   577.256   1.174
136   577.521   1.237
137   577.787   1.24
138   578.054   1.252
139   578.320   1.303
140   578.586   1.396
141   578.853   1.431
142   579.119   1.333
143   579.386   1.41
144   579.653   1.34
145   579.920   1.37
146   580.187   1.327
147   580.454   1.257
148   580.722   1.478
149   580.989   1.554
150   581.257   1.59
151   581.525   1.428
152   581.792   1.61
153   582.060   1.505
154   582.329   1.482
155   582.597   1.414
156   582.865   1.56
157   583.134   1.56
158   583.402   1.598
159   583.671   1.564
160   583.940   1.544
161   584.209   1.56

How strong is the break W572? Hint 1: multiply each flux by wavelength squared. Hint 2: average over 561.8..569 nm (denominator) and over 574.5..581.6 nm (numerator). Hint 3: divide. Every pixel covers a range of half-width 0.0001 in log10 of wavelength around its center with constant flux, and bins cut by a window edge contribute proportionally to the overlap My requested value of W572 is 1.5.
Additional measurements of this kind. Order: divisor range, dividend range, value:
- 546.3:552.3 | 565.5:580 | 0.59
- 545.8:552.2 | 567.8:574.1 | 0.46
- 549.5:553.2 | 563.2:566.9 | 0.63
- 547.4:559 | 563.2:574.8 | 0.55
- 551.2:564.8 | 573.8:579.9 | 0.92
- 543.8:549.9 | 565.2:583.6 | 0.64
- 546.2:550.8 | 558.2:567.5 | 0.65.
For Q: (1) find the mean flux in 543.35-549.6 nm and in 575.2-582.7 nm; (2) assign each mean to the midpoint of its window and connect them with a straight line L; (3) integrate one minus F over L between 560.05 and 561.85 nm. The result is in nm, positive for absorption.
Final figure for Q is 0.501 nm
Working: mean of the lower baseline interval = 1.71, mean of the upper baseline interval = 1.27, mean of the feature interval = 1.09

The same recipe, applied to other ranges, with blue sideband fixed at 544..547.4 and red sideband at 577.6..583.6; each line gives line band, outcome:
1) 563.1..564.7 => 0.58 nm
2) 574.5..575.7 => 0.60 nm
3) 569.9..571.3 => 0.71 nm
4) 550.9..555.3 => 0.63 nm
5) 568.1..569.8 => 0.97 nm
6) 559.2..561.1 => 0.68 nm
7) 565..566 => 0.41 nm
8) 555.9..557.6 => 0.40 nm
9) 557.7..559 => 0.38 nm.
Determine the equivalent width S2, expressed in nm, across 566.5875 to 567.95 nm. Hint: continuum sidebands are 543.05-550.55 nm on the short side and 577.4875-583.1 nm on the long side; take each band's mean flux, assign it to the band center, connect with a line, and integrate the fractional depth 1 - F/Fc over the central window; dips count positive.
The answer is 0.85 nm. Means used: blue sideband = 1.7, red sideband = 1.41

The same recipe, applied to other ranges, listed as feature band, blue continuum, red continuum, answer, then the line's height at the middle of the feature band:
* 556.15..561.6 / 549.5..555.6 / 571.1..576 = 0.46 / 1.24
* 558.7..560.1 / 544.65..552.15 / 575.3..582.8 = 0.44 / 1.49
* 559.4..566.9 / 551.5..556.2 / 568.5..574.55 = 0.41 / 1.04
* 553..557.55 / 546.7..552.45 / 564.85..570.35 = -0.30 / 1.29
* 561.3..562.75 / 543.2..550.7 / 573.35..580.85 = 0.32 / 1.38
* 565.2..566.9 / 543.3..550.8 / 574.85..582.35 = 0.75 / 1.42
